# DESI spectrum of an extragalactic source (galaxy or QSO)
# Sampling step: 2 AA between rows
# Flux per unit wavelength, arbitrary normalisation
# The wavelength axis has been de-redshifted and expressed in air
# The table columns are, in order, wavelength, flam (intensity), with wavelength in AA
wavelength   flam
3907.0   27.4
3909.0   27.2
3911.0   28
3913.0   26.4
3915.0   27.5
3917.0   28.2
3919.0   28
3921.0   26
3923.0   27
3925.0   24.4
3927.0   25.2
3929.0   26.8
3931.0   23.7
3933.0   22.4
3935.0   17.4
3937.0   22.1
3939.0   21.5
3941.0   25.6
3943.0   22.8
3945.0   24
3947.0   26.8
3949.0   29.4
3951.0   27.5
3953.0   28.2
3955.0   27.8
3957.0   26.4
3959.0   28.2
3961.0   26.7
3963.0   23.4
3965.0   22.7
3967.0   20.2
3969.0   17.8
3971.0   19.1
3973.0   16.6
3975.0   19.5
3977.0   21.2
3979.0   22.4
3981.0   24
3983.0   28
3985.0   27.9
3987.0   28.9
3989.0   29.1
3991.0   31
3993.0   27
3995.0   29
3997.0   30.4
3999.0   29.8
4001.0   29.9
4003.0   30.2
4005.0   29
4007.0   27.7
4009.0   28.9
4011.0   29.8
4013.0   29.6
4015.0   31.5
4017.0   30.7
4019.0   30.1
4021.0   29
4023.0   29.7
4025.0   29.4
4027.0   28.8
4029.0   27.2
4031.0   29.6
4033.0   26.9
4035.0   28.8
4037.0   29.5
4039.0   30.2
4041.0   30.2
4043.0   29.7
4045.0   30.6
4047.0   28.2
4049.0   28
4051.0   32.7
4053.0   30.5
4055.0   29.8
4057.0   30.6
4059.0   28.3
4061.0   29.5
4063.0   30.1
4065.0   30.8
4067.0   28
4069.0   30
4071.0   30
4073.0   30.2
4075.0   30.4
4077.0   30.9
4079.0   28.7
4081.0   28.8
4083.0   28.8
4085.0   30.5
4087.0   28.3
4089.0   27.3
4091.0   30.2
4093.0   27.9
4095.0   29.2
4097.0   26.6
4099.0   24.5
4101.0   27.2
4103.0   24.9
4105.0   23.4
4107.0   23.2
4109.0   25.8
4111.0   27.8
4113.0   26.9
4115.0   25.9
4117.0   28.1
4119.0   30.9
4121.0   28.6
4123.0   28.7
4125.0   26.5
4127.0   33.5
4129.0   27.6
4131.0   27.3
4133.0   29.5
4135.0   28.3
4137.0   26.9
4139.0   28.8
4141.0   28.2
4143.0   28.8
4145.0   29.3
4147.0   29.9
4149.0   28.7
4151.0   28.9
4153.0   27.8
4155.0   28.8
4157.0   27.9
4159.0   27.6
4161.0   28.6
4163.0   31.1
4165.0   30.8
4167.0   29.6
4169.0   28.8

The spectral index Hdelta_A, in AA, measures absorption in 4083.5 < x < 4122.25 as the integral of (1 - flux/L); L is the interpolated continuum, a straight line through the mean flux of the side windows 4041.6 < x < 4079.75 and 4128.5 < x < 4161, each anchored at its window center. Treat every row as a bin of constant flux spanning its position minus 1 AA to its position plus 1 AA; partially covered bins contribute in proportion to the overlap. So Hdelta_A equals 2.5 AA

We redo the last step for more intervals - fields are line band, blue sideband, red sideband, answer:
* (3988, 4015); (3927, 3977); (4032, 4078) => -2.93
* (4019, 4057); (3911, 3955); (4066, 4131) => -3.25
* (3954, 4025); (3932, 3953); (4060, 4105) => -2.74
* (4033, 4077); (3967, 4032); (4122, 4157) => -3.20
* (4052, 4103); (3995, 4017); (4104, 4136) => -1.07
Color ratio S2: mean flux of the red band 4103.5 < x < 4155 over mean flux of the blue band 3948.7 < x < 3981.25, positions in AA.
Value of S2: 1.19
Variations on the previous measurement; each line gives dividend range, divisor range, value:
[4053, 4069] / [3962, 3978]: 1.48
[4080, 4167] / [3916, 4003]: 1.11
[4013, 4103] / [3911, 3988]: 1.19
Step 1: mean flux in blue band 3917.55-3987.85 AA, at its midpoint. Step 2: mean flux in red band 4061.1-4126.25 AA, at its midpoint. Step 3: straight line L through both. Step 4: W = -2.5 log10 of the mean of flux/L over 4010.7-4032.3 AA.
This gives -0.13 mag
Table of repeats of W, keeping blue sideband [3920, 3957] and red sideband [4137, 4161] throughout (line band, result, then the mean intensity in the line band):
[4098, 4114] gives 0.10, 25.5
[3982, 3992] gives -0.13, 29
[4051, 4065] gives -0.12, 30.1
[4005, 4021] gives -0.13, 29.7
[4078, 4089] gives -0.06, 28.9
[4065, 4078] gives -0.10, 30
